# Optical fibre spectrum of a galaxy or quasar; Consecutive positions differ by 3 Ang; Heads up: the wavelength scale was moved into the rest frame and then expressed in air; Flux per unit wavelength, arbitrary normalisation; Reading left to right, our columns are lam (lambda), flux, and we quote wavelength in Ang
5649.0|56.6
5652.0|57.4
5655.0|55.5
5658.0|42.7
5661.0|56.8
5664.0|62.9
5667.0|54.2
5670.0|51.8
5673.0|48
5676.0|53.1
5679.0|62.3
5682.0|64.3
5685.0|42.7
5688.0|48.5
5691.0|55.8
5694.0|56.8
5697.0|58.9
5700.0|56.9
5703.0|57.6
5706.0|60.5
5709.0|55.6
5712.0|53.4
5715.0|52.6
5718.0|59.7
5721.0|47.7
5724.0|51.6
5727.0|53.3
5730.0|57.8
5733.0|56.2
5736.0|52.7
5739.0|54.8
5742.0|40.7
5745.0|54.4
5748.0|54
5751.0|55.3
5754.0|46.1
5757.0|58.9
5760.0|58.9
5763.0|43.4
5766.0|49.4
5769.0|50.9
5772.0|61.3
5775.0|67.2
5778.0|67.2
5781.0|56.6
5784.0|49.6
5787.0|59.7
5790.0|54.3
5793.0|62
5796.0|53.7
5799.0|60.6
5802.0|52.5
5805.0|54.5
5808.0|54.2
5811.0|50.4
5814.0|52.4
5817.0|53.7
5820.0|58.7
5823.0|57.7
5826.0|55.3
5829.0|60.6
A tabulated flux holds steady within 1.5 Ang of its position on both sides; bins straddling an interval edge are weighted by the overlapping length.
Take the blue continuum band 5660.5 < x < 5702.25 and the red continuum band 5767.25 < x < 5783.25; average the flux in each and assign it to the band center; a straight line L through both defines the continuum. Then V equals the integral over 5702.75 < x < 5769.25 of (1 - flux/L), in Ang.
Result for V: 5.4 Ang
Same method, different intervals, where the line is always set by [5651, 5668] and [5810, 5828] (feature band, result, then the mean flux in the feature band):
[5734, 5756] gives 1.4 Ang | 51.4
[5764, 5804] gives -1.6 Ang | 57.1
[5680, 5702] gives -0.1 Ang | 55.1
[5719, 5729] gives 0.6 Ang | 51.7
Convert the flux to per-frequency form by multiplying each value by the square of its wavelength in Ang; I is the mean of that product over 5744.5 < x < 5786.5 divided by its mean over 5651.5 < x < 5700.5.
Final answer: 1.0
